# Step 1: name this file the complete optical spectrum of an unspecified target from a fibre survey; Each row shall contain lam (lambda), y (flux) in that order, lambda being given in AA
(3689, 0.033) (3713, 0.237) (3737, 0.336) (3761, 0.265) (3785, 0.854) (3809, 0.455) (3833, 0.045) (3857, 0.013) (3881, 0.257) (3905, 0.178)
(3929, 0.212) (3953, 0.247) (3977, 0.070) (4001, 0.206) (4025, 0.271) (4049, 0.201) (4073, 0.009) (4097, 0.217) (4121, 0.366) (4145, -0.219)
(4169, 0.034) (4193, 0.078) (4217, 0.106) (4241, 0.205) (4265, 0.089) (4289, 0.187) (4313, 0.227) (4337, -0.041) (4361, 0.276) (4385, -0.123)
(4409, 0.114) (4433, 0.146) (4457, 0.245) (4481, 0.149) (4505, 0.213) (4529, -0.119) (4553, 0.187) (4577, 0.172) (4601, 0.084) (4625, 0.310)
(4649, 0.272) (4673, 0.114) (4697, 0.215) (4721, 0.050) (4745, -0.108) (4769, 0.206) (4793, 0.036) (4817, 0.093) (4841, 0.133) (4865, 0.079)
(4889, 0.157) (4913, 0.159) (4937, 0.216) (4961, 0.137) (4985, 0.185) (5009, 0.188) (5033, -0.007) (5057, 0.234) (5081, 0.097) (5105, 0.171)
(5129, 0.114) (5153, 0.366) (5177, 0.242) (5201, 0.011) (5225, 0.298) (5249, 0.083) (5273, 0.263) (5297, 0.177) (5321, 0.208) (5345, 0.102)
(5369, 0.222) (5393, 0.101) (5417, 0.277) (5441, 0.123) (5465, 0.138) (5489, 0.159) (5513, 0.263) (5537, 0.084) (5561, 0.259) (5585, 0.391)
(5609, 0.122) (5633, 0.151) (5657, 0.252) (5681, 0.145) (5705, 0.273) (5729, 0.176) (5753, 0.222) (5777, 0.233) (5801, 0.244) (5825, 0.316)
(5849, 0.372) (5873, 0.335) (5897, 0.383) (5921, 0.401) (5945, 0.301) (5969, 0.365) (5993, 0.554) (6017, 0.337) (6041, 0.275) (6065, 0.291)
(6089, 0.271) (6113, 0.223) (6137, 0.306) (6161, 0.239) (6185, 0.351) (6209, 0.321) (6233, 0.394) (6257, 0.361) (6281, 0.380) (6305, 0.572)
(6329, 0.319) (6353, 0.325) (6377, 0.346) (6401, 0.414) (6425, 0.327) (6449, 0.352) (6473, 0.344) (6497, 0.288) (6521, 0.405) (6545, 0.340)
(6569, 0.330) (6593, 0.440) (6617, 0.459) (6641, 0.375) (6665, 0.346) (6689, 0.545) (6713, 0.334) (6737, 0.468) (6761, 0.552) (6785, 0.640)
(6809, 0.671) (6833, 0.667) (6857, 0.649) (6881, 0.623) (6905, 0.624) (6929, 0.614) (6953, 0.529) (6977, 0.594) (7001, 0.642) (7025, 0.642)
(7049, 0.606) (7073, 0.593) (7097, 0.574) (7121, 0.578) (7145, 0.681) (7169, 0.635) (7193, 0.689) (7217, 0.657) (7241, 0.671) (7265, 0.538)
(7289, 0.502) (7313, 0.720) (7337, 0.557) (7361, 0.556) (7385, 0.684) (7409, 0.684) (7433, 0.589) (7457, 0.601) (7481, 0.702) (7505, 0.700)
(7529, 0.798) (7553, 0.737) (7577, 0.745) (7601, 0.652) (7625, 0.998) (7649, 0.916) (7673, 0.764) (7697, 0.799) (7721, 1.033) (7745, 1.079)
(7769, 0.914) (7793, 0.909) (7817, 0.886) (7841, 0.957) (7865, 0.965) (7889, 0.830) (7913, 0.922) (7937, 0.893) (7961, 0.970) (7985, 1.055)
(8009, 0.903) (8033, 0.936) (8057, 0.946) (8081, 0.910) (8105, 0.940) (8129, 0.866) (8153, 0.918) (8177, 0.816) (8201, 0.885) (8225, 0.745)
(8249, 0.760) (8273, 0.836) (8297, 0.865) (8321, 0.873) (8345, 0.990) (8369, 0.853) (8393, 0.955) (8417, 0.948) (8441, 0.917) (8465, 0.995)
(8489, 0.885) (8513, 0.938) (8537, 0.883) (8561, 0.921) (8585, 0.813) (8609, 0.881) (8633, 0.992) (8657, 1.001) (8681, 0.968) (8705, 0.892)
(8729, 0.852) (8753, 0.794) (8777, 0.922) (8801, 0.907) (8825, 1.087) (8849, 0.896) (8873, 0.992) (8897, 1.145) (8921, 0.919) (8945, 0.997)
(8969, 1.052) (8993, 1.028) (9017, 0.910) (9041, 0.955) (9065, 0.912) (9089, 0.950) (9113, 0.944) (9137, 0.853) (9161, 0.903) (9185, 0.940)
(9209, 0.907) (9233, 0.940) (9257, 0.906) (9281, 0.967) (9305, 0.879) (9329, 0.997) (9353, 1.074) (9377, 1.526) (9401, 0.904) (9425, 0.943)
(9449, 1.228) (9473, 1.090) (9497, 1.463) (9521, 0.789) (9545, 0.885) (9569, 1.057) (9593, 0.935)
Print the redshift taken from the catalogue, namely 0.69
